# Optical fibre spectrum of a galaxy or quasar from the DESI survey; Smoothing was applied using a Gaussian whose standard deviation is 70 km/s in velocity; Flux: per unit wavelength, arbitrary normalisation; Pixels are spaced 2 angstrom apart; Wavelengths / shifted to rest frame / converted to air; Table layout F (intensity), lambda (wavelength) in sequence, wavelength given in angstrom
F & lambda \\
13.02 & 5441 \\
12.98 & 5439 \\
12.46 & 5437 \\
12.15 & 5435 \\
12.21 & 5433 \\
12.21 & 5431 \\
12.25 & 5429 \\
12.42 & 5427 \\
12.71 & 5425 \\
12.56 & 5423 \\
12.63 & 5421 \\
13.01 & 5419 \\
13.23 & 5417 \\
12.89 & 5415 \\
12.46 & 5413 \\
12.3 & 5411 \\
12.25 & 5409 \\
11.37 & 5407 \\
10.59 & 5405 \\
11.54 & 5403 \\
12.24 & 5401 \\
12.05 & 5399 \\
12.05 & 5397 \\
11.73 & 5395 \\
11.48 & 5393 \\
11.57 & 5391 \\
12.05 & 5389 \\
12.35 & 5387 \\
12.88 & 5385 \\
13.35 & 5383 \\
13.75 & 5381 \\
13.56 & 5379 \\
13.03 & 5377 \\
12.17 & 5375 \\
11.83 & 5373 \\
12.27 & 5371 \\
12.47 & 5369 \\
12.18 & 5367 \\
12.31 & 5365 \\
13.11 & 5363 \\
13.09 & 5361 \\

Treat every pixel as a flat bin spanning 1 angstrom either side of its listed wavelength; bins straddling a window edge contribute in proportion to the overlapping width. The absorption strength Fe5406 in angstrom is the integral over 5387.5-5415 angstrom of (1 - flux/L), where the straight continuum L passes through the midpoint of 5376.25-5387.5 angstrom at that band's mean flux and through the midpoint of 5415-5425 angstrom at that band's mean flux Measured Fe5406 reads 2.4 angstrom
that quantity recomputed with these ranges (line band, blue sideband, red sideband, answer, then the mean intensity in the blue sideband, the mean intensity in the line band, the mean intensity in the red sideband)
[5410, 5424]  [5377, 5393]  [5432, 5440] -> -0.2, 12.7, 12.7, 12.4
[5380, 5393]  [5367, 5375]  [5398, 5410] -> -0.7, 12.2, 12.6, 11.7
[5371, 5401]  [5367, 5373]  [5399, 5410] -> -1.1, 12.2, 12.4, 11.6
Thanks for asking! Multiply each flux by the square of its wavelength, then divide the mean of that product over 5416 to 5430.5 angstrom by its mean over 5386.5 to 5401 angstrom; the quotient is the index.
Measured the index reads 1.08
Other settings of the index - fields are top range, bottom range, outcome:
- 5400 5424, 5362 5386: 0.98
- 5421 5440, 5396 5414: 1.06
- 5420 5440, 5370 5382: 1.00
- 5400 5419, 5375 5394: 0.97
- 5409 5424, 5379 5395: 1.03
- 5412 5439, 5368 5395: 1.02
